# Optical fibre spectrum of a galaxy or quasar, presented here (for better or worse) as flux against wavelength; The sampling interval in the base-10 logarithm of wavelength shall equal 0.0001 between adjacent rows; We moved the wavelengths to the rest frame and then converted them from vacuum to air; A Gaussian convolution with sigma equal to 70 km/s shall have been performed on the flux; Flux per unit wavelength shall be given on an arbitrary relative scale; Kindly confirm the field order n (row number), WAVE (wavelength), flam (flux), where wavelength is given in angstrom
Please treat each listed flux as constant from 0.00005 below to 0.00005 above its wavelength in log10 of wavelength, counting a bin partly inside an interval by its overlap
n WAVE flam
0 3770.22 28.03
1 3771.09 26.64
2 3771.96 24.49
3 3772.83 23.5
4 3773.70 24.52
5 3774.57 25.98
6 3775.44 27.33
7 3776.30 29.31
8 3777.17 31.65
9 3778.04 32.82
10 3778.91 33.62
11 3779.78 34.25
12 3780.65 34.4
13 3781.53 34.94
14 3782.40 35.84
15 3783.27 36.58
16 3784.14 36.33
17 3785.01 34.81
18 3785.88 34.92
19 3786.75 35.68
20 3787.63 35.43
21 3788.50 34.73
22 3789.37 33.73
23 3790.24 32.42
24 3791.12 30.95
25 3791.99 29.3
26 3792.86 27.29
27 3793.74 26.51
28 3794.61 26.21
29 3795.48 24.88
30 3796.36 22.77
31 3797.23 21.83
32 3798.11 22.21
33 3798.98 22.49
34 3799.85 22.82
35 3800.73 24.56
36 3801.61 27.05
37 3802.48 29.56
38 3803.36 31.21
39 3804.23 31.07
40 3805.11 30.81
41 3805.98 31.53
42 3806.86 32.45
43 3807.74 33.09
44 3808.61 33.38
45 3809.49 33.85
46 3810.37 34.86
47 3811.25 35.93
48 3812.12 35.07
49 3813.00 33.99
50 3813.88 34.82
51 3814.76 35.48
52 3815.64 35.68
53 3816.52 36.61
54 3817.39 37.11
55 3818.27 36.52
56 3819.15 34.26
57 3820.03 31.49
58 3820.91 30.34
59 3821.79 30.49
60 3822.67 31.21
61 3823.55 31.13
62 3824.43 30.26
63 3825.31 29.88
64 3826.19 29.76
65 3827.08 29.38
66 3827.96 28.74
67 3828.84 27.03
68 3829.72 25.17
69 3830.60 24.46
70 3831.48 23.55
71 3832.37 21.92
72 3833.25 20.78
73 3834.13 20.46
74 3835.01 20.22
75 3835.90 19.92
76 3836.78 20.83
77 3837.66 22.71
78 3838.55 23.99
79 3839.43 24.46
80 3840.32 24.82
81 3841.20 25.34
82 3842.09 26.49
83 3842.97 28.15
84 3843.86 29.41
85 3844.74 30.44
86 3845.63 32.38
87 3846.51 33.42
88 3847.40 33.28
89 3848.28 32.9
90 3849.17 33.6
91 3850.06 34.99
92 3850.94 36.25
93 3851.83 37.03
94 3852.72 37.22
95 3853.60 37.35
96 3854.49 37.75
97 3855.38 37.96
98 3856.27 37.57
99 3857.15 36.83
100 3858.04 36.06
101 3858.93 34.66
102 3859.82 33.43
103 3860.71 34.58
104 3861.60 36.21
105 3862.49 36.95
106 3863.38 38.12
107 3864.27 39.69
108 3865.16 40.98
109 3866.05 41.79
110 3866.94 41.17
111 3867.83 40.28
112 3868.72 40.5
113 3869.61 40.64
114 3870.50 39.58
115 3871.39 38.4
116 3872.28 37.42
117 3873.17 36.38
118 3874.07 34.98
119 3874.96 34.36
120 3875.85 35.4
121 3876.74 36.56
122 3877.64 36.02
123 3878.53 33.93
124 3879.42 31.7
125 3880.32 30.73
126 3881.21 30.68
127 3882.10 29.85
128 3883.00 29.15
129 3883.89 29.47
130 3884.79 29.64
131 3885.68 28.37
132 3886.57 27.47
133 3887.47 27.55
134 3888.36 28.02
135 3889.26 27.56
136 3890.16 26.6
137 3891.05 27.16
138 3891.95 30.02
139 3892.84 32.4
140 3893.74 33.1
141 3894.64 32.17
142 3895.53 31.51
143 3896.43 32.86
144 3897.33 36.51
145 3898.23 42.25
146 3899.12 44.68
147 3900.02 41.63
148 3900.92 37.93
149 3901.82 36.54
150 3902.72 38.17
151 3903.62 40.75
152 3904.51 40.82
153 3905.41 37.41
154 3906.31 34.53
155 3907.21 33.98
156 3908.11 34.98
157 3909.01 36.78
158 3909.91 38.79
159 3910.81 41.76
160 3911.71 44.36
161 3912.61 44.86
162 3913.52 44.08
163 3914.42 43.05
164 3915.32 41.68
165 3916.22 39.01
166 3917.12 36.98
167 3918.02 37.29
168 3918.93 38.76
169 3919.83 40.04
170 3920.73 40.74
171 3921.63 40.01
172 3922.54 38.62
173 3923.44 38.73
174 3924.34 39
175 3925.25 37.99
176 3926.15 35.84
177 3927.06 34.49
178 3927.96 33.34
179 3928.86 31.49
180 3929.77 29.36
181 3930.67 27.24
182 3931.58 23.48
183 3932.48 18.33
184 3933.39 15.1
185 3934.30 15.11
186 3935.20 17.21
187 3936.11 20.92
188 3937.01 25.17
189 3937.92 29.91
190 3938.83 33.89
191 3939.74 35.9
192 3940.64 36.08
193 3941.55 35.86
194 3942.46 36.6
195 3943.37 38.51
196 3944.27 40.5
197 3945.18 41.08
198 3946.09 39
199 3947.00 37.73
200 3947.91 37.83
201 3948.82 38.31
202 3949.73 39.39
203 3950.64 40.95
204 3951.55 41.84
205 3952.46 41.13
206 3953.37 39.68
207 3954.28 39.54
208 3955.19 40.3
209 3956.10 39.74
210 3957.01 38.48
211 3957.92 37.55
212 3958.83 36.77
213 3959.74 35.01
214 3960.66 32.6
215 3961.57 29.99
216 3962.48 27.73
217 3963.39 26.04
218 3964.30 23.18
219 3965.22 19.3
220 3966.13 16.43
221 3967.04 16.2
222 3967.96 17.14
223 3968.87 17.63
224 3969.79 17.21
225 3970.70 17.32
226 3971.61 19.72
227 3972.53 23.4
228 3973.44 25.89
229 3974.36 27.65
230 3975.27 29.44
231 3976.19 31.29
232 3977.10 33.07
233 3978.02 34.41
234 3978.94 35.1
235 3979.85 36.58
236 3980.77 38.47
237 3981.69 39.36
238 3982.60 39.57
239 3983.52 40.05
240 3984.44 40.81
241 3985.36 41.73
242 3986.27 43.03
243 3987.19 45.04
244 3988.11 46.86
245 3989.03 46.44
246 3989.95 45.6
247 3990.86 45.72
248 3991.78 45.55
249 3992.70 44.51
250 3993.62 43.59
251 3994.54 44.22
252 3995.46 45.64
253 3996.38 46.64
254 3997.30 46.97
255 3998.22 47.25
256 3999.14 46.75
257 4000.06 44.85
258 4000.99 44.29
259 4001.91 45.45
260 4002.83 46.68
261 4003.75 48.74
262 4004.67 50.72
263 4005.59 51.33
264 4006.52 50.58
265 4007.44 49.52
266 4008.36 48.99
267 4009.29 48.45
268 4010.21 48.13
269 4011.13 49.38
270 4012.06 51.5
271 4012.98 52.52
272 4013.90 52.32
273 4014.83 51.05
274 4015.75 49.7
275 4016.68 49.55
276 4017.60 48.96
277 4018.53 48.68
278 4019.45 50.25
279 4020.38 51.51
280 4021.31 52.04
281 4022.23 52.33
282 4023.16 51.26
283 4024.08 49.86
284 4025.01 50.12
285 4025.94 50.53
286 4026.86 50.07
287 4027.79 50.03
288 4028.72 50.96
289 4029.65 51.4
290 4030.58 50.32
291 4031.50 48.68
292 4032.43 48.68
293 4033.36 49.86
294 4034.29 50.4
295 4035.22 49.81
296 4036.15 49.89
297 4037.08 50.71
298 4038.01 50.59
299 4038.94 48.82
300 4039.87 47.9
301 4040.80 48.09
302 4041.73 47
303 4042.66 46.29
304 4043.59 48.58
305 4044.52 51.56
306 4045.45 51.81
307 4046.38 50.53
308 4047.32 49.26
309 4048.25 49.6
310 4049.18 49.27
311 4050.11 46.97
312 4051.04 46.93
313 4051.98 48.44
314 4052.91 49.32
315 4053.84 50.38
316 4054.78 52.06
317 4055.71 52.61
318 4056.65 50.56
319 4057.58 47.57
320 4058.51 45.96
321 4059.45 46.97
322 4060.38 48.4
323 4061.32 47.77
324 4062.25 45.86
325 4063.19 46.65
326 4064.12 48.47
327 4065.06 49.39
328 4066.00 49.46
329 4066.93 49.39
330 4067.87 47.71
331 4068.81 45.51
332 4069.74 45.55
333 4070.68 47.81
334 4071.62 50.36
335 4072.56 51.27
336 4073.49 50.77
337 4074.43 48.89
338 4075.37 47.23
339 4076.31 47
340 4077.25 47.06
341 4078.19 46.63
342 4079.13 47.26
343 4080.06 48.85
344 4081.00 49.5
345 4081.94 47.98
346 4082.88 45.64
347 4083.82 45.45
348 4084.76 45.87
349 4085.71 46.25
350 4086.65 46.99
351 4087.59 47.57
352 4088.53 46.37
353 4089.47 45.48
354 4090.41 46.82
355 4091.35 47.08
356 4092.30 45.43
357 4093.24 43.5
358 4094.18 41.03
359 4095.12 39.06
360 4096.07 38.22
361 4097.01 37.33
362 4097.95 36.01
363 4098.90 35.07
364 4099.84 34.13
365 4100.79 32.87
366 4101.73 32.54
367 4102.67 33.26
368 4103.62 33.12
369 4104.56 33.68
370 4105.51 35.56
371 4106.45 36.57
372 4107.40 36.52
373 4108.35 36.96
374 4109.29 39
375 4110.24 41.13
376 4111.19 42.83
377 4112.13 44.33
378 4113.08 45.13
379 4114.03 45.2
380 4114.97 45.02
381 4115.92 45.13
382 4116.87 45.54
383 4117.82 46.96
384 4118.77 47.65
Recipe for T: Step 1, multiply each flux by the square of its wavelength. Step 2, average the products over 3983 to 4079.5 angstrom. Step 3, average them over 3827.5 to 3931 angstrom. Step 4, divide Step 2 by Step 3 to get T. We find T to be 1.54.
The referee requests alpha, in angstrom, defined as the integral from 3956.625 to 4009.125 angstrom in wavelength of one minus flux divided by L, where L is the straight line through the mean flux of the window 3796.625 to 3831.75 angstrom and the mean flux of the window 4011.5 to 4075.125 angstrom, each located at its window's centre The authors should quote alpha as 8.9 angstrom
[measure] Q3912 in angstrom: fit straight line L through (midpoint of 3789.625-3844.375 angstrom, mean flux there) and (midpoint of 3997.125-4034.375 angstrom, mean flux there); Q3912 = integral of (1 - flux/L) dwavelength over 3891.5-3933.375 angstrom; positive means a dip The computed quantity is 2.3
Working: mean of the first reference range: 28.6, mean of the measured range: 36.5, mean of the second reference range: 49.5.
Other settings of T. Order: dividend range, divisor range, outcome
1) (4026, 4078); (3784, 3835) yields 1.84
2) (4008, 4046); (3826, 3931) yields 1.59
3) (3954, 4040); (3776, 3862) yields 1.49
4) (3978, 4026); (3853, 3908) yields 1.41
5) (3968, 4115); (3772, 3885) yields 1.57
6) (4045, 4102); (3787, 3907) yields 1.61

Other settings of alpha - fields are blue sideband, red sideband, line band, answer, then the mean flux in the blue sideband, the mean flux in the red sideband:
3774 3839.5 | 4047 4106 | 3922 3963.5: 4.3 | 29.9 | 45.3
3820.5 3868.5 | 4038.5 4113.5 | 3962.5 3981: 6.6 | 31.2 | 45.2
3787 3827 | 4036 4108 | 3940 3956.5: -0.1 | 30.8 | 45.7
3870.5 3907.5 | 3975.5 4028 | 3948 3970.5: 5.5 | 33.8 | 46.1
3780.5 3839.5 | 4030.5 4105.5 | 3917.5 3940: 3.7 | 29.8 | 46.3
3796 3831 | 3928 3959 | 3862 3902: -3.2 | 30.5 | 33.5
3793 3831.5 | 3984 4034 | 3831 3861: 3.0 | 30.1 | 48.3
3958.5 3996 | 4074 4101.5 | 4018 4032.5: -4.8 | 33.3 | 43.9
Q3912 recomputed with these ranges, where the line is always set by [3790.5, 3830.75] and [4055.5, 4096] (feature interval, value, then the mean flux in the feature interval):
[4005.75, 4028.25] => -3.62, 50.3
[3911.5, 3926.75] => -1.17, 39.9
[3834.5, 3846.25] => 2.45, 25.4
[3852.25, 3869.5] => -2.33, 37.9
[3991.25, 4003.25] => -0.99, 45.5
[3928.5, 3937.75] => 3.77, 22.5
